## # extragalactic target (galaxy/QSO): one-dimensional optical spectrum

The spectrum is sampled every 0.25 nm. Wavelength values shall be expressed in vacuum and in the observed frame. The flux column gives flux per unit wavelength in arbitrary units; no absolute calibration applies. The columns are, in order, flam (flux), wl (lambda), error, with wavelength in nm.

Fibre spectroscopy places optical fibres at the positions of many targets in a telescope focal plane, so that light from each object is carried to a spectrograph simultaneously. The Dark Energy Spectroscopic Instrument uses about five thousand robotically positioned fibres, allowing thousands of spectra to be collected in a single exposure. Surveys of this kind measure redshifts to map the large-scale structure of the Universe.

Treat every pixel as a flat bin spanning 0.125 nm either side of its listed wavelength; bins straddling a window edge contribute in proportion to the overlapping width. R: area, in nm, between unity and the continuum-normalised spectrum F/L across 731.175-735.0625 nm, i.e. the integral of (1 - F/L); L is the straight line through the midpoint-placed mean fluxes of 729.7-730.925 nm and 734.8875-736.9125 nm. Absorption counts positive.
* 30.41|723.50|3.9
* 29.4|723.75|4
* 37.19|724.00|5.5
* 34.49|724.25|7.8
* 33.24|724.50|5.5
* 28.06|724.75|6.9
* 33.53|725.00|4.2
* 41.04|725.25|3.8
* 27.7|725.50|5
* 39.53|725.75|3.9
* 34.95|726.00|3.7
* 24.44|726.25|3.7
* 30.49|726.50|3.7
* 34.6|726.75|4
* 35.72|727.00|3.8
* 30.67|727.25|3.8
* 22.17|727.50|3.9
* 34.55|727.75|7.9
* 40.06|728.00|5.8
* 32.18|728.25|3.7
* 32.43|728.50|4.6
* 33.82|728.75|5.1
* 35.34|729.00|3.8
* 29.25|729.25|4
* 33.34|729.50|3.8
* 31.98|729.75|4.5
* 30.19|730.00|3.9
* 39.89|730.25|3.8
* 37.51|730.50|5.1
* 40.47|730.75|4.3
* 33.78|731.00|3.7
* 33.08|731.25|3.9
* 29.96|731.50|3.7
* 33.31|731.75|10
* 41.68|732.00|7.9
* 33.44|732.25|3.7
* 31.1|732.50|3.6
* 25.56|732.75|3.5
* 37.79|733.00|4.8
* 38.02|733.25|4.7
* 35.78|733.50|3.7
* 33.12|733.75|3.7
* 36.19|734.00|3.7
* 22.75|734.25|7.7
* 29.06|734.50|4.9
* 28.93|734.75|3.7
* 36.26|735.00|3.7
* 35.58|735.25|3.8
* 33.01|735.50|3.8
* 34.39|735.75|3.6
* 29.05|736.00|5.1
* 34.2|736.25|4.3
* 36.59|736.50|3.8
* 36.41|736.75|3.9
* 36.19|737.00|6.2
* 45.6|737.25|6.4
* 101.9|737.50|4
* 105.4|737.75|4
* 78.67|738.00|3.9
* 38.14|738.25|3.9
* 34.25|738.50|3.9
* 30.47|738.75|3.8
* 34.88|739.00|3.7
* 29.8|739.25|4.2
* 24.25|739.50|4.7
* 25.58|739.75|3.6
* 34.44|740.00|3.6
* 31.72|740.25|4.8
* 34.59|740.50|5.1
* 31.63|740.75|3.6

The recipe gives 0.27 nm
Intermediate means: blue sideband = 36.2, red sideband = 34.5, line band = 32.8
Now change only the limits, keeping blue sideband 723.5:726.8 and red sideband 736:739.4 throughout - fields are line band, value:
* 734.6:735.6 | 0.263 nm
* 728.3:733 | 0.696 nm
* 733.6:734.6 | 0.307 nm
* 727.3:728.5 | 0.137 nm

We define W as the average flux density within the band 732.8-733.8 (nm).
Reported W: 35.6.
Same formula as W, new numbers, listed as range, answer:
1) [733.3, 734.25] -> 33.7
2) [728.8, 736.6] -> 33.6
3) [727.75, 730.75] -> 34.5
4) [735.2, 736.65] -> 33.8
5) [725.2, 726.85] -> 32.9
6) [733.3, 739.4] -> 41.4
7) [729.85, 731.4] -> 35.7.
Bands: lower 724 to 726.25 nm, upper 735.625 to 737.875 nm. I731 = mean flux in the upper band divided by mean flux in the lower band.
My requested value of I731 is 1.52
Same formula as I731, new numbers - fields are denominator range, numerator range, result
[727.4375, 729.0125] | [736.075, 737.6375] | 1.46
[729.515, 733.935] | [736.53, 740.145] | 1.35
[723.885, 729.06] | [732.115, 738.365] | 1.25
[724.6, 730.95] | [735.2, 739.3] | 1.38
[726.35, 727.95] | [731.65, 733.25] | 1.08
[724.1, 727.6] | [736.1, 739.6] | 1.48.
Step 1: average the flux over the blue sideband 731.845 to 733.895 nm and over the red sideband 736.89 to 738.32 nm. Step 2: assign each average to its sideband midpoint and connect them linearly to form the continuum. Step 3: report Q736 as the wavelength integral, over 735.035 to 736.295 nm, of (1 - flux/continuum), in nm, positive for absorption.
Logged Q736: 0.49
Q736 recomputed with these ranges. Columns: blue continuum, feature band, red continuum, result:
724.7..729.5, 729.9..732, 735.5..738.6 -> 0.23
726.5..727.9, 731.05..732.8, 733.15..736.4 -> -0.03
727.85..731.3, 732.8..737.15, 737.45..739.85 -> 0.95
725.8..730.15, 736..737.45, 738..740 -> -0.28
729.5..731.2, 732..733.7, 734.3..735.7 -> -0.03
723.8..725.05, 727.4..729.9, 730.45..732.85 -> 0.07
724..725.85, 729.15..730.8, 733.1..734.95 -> -0.07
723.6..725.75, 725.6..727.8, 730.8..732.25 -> 0.13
